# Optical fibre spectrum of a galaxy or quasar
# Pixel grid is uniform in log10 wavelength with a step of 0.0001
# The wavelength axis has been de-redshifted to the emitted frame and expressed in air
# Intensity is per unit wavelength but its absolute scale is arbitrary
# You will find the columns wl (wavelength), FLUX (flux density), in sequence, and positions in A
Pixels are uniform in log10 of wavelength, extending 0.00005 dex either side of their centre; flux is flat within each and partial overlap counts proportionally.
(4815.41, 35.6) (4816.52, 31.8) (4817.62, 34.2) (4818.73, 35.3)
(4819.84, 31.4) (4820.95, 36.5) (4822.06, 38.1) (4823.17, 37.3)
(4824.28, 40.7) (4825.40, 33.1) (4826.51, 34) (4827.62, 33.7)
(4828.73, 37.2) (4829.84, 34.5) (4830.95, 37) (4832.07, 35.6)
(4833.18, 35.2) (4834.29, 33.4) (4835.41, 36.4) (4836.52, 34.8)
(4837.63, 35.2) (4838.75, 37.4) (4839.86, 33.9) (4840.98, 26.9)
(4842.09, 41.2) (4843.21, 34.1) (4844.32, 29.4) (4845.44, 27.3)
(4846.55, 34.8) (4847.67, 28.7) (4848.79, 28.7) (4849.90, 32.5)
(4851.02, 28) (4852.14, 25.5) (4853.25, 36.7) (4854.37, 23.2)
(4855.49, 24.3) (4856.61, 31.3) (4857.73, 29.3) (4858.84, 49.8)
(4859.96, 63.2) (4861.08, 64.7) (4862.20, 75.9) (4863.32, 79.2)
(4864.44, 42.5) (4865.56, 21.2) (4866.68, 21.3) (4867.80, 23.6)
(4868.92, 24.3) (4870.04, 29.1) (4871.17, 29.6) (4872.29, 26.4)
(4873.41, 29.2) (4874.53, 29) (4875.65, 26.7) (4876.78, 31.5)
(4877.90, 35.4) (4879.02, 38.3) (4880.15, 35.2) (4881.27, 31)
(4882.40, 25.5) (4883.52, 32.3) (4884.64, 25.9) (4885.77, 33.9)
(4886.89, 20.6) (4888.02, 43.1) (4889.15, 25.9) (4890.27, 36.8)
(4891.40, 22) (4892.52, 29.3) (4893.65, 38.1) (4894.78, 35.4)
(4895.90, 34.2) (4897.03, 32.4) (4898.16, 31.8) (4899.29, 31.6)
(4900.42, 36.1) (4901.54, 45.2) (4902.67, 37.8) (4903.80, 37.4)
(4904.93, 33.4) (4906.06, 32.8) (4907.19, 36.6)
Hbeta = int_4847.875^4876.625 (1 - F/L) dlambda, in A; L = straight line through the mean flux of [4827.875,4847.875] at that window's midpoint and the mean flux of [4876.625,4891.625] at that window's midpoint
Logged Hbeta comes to -2.6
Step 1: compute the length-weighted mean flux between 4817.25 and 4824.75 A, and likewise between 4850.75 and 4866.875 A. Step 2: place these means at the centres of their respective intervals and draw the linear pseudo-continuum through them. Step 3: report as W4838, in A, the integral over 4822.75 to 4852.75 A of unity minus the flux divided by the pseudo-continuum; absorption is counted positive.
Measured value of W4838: 3.88 A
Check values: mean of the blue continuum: 36.2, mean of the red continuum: 41.8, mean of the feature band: 33.6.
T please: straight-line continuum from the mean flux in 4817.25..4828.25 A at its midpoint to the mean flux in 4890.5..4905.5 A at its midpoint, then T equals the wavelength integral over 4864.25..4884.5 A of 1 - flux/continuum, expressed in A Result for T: 3.1 A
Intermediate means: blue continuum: 35.4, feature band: 29.3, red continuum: 34.3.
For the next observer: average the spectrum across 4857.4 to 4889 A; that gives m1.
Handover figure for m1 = 36.2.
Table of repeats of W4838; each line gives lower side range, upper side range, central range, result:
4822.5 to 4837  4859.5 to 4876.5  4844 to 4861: 1.7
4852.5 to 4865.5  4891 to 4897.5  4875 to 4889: 2.1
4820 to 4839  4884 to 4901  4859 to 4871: -3.8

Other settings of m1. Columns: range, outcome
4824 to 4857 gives 32.8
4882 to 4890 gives 30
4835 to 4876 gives 35.1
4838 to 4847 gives 33.1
